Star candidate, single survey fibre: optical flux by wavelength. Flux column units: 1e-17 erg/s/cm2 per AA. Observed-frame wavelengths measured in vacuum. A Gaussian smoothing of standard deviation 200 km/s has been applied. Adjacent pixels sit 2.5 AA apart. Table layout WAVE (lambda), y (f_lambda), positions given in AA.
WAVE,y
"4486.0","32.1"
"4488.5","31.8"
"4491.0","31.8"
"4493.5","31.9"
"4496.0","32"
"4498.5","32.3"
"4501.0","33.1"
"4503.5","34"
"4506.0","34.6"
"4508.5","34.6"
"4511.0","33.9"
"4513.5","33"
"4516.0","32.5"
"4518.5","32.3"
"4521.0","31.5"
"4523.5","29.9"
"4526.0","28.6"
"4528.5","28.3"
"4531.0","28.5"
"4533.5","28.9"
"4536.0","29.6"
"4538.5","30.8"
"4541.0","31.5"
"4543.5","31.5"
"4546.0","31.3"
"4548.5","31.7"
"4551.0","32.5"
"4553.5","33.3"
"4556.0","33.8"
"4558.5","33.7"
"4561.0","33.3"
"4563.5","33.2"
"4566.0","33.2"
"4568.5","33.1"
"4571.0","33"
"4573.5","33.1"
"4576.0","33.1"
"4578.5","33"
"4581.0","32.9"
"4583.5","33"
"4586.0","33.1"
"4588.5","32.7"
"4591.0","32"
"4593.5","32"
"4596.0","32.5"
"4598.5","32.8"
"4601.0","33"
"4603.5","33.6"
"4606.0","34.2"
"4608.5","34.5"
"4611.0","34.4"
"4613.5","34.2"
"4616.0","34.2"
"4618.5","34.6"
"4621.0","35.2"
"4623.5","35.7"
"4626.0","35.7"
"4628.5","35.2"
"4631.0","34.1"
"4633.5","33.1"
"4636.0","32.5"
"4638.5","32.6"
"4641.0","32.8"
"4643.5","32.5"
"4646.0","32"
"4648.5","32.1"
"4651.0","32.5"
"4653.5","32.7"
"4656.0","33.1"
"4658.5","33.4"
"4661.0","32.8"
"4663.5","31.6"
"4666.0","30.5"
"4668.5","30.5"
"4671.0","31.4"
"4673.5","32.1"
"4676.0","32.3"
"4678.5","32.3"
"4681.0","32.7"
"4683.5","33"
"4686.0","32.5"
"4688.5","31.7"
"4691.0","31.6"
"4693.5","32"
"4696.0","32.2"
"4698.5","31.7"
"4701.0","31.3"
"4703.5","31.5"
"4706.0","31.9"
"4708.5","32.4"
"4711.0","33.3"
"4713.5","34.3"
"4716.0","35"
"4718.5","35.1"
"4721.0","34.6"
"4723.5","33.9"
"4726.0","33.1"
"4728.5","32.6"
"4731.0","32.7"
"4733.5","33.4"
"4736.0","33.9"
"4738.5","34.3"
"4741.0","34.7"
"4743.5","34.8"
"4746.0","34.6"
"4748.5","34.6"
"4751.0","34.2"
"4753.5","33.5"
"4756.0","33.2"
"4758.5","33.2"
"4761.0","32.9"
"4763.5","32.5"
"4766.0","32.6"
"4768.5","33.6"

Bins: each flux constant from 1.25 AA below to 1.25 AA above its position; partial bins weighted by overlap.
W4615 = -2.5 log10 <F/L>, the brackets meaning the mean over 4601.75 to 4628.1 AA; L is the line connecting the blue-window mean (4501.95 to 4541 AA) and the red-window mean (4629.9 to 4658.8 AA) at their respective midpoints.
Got -0.07 mag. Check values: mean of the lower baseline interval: 31.4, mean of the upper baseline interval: 32.8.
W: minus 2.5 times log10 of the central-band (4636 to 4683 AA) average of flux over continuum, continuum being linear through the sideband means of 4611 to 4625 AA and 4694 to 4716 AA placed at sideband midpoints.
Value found 0.047 mag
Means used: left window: 34.8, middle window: 32.2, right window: 32.5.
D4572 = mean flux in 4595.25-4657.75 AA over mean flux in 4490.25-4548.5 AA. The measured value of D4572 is 1.1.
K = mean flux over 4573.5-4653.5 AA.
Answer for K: 33.4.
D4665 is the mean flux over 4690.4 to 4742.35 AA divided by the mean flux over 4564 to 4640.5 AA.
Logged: 0.99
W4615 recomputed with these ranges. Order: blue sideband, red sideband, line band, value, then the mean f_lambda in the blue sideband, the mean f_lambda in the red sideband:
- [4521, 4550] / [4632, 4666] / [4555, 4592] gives -0.073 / 30.1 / 32.5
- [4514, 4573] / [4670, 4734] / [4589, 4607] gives -0.029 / 31.6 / 32.7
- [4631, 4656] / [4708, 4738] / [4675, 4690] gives 0.026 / 32.6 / 33.7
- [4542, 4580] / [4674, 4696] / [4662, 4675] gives 0.036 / 32.8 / 32.3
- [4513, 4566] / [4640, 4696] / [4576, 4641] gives -0.059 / 31.4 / 32.2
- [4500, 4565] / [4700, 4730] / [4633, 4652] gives 0.008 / 31.9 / 33.3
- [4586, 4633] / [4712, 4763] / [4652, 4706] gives 0.061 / 33.9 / 33.9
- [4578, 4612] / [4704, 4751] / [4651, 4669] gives 0.042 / 33.1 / 33.8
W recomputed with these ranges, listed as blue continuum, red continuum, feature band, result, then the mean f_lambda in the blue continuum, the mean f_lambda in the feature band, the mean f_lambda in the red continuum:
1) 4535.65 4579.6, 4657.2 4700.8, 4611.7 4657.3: -0.05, 32.5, 33.6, 32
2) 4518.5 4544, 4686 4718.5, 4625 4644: -0.07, 30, 33.6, 32.5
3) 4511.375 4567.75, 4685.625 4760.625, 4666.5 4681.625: 0.03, 31.5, 31.8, 33.3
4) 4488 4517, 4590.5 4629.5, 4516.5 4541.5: 0.11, 33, 30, 34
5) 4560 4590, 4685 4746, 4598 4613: -0.02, 33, 33.8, 33.1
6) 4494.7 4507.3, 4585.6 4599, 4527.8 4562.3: 0.05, 33.2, 31.4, 32.5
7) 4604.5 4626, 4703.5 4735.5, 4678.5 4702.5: 0.06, 34.7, 32.1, 33.5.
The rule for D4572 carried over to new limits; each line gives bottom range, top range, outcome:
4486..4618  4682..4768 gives 1.02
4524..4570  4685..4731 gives 1.04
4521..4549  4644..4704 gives 1.07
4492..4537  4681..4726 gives 1.04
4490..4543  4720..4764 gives 1.07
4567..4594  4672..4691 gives 0.98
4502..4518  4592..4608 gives 0.98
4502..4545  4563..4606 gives 1.05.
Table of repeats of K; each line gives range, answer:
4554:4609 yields 33.1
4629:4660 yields 32.8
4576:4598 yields 32.7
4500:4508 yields 34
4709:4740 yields 33.8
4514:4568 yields 31.5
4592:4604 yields 32.7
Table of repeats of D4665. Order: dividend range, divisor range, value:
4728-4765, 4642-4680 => 1.05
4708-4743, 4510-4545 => 1.10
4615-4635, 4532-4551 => 1.13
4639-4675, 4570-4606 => 0.98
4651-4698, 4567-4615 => 0.97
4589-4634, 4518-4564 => 1.09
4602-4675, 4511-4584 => 1.04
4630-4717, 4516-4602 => 1.01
